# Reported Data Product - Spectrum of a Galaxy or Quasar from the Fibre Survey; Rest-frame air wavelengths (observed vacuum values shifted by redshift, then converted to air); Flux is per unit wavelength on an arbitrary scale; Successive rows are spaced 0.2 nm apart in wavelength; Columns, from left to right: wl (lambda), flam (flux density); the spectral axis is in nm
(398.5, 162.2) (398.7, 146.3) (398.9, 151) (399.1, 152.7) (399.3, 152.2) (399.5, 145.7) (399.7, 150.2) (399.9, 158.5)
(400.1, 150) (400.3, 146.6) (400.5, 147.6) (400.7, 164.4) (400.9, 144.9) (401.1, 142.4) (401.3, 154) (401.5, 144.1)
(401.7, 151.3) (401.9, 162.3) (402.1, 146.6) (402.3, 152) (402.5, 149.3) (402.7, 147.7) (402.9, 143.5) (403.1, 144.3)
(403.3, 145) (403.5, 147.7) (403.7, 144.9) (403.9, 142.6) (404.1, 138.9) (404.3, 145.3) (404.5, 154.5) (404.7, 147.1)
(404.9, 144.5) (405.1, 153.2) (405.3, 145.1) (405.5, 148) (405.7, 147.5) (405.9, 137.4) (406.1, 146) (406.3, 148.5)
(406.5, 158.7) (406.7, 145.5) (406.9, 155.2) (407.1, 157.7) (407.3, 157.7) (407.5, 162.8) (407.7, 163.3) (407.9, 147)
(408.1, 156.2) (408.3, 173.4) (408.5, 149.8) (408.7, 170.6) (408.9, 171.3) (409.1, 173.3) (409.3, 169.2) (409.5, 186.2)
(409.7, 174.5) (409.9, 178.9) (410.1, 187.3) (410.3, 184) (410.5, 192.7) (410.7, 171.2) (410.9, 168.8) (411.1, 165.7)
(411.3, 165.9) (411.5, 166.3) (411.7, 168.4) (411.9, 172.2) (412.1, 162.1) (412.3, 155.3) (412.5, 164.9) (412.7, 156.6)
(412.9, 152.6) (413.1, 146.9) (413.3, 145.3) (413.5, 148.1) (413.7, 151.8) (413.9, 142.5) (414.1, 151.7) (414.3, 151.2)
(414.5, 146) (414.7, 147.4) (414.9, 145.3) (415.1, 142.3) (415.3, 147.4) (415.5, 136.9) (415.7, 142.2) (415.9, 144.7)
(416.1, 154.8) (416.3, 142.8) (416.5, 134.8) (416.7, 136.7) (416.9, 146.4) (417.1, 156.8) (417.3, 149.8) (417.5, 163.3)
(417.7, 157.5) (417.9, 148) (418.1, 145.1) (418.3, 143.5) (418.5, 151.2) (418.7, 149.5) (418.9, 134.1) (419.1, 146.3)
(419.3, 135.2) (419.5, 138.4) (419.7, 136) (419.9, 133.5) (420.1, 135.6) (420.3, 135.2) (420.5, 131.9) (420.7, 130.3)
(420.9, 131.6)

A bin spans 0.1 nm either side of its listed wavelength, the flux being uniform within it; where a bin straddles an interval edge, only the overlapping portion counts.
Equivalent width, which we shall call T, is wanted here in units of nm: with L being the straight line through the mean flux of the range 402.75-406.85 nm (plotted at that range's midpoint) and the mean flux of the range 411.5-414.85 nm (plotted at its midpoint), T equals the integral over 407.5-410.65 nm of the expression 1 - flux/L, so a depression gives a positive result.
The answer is -0.441 nm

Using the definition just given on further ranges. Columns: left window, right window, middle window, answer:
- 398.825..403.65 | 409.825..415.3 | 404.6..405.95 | 0.06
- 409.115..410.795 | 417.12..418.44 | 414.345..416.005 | 0.17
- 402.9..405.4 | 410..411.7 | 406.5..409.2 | 0.03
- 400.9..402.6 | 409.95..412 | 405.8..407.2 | 0.11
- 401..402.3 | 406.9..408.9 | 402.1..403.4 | 0.04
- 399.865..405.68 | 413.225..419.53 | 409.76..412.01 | -0.42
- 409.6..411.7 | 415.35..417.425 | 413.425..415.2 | 0.10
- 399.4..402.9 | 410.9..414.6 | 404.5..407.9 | 0.04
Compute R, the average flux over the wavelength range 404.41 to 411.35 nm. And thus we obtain 162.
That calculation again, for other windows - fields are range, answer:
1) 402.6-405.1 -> 146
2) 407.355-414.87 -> 163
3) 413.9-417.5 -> 146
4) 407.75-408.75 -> 159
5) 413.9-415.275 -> 147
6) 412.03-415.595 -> 150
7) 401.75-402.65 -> 152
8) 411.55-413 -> 162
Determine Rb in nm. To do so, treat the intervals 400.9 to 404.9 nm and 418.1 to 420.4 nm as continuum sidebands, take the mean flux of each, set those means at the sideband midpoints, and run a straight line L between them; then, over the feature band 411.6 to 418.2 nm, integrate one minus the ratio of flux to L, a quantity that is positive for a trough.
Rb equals -0.38 nm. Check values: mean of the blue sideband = 147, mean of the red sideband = 140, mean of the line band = 150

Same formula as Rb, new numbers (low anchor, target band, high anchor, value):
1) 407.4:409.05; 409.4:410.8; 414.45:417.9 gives -0.21 nm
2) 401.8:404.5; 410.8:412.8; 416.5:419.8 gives -0.25 nm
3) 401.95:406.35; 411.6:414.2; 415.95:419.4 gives -0.15 nm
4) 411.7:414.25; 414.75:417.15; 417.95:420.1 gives 0.06 nm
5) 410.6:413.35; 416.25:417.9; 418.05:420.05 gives -0.02 nm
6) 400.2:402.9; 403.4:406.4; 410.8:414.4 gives 0.12 nm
